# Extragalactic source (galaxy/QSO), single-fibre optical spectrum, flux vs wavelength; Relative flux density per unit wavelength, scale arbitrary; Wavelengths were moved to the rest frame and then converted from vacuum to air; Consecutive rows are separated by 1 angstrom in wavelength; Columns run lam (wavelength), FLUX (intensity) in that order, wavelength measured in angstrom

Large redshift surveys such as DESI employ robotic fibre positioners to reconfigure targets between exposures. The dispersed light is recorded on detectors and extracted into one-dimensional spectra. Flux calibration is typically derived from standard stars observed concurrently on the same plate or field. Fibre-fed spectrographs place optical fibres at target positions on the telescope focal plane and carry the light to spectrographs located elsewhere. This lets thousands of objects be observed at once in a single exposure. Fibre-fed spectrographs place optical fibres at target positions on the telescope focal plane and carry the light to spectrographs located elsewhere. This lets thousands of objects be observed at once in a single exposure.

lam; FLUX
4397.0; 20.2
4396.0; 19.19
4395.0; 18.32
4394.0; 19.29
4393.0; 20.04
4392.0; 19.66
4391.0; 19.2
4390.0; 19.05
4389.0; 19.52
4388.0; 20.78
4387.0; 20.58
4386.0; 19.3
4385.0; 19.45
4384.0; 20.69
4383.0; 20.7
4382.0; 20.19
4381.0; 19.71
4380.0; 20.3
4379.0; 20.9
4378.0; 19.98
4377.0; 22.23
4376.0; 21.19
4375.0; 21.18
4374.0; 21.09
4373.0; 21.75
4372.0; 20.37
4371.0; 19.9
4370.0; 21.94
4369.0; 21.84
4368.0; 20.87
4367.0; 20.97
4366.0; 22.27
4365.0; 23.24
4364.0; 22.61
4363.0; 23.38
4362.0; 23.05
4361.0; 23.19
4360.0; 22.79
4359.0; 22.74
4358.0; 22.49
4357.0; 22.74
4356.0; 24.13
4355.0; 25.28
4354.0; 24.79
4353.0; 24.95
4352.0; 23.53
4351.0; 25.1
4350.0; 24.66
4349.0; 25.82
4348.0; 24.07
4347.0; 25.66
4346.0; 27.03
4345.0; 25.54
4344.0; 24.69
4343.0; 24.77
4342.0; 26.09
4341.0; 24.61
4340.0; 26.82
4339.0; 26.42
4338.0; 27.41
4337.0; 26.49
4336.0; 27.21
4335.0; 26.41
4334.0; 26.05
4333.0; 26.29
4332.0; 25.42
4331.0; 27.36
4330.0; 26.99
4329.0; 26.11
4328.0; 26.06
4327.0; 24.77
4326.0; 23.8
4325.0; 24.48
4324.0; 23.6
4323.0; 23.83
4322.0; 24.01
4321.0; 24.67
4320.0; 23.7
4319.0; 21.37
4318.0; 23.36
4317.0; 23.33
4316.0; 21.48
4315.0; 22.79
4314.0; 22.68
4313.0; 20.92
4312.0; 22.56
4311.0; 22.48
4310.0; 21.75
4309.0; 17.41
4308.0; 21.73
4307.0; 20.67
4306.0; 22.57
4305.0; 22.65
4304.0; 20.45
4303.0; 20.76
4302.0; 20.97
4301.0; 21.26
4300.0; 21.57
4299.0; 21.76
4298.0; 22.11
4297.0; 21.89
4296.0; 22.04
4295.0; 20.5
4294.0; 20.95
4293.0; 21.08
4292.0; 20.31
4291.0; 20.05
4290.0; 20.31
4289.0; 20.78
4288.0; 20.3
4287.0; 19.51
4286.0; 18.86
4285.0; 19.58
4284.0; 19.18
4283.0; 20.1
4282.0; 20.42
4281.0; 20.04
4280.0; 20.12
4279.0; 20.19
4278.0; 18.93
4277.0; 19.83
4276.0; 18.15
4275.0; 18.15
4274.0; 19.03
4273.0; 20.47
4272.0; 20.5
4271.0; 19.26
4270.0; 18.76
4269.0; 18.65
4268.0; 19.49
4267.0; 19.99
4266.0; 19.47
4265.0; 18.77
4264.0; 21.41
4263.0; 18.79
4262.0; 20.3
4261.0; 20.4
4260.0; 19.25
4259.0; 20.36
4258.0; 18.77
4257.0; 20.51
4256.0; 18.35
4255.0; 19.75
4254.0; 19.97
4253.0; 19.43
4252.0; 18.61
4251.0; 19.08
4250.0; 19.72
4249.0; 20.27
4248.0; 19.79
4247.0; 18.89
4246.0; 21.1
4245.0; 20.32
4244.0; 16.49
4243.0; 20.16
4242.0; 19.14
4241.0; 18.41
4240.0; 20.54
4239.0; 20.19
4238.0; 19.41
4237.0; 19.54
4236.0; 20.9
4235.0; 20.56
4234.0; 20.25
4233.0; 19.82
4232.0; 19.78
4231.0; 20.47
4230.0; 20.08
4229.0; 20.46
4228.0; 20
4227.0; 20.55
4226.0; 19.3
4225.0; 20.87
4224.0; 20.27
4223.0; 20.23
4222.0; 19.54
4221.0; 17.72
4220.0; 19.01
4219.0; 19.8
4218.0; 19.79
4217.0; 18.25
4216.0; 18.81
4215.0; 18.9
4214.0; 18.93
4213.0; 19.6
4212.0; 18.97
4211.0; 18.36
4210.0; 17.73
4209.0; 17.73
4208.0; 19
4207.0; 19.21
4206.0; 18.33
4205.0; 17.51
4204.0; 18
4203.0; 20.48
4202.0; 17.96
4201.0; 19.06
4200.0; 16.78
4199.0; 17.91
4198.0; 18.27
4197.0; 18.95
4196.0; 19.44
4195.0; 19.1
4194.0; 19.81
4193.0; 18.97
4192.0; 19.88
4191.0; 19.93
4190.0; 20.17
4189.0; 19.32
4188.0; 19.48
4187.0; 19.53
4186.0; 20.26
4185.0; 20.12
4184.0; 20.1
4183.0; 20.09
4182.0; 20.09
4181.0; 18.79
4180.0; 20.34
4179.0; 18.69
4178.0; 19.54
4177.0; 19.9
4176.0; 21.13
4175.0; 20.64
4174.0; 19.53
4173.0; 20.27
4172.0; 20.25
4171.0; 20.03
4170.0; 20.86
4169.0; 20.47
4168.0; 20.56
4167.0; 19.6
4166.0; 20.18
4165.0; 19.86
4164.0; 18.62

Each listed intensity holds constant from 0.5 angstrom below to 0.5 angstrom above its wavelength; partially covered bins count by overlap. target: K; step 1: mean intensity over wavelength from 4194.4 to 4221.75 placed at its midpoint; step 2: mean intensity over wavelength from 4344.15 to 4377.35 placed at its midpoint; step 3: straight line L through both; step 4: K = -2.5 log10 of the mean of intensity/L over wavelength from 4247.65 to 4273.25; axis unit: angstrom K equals 0.032 mag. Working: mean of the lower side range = 18.7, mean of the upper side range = 23.1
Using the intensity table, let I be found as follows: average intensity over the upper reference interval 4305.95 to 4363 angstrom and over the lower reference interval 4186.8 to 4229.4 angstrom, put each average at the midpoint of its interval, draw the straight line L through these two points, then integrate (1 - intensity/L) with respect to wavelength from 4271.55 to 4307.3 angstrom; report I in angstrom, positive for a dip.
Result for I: 3.14 angstrom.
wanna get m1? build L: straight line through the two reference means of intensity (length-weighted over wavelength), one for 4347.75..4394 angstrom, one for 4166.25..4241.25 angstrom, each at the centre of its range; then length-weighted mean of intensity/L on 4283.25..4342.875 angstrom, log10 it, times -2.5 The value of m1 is -0.092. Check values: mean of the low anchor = 19.5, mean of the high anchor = 21.8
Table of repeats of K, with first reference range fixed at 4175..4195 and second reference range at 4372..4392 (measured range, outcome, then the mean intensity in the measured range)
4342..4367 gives -0.19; 24.1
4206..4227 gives 0.04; 19.1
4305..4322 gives -0.10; 22.2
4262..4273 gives 0.03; 19.6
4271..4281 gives 0.03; 19.5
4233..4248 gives 0.01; 19.7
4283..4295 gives 0.00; 20.1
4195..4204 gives 0.07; 18.6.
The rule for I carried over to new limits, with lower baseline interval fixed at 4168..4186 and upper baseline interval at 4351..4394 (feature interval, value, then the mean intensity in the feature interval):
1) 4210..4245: 1.6 angstrom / 19.5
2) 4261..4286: 1.5 angstrom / 19.6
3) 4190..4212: 1.7 angstrom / 18.7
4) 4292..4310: -0.2 angstrom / 21.2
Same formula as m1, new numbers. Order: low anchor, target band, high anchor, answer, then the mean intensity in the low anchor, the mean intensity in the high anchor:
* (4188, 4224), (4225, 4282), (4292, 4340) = 0.06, 18.9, 23.3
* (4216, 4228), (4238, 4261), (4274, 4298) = 0.01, 19.6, 20.1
